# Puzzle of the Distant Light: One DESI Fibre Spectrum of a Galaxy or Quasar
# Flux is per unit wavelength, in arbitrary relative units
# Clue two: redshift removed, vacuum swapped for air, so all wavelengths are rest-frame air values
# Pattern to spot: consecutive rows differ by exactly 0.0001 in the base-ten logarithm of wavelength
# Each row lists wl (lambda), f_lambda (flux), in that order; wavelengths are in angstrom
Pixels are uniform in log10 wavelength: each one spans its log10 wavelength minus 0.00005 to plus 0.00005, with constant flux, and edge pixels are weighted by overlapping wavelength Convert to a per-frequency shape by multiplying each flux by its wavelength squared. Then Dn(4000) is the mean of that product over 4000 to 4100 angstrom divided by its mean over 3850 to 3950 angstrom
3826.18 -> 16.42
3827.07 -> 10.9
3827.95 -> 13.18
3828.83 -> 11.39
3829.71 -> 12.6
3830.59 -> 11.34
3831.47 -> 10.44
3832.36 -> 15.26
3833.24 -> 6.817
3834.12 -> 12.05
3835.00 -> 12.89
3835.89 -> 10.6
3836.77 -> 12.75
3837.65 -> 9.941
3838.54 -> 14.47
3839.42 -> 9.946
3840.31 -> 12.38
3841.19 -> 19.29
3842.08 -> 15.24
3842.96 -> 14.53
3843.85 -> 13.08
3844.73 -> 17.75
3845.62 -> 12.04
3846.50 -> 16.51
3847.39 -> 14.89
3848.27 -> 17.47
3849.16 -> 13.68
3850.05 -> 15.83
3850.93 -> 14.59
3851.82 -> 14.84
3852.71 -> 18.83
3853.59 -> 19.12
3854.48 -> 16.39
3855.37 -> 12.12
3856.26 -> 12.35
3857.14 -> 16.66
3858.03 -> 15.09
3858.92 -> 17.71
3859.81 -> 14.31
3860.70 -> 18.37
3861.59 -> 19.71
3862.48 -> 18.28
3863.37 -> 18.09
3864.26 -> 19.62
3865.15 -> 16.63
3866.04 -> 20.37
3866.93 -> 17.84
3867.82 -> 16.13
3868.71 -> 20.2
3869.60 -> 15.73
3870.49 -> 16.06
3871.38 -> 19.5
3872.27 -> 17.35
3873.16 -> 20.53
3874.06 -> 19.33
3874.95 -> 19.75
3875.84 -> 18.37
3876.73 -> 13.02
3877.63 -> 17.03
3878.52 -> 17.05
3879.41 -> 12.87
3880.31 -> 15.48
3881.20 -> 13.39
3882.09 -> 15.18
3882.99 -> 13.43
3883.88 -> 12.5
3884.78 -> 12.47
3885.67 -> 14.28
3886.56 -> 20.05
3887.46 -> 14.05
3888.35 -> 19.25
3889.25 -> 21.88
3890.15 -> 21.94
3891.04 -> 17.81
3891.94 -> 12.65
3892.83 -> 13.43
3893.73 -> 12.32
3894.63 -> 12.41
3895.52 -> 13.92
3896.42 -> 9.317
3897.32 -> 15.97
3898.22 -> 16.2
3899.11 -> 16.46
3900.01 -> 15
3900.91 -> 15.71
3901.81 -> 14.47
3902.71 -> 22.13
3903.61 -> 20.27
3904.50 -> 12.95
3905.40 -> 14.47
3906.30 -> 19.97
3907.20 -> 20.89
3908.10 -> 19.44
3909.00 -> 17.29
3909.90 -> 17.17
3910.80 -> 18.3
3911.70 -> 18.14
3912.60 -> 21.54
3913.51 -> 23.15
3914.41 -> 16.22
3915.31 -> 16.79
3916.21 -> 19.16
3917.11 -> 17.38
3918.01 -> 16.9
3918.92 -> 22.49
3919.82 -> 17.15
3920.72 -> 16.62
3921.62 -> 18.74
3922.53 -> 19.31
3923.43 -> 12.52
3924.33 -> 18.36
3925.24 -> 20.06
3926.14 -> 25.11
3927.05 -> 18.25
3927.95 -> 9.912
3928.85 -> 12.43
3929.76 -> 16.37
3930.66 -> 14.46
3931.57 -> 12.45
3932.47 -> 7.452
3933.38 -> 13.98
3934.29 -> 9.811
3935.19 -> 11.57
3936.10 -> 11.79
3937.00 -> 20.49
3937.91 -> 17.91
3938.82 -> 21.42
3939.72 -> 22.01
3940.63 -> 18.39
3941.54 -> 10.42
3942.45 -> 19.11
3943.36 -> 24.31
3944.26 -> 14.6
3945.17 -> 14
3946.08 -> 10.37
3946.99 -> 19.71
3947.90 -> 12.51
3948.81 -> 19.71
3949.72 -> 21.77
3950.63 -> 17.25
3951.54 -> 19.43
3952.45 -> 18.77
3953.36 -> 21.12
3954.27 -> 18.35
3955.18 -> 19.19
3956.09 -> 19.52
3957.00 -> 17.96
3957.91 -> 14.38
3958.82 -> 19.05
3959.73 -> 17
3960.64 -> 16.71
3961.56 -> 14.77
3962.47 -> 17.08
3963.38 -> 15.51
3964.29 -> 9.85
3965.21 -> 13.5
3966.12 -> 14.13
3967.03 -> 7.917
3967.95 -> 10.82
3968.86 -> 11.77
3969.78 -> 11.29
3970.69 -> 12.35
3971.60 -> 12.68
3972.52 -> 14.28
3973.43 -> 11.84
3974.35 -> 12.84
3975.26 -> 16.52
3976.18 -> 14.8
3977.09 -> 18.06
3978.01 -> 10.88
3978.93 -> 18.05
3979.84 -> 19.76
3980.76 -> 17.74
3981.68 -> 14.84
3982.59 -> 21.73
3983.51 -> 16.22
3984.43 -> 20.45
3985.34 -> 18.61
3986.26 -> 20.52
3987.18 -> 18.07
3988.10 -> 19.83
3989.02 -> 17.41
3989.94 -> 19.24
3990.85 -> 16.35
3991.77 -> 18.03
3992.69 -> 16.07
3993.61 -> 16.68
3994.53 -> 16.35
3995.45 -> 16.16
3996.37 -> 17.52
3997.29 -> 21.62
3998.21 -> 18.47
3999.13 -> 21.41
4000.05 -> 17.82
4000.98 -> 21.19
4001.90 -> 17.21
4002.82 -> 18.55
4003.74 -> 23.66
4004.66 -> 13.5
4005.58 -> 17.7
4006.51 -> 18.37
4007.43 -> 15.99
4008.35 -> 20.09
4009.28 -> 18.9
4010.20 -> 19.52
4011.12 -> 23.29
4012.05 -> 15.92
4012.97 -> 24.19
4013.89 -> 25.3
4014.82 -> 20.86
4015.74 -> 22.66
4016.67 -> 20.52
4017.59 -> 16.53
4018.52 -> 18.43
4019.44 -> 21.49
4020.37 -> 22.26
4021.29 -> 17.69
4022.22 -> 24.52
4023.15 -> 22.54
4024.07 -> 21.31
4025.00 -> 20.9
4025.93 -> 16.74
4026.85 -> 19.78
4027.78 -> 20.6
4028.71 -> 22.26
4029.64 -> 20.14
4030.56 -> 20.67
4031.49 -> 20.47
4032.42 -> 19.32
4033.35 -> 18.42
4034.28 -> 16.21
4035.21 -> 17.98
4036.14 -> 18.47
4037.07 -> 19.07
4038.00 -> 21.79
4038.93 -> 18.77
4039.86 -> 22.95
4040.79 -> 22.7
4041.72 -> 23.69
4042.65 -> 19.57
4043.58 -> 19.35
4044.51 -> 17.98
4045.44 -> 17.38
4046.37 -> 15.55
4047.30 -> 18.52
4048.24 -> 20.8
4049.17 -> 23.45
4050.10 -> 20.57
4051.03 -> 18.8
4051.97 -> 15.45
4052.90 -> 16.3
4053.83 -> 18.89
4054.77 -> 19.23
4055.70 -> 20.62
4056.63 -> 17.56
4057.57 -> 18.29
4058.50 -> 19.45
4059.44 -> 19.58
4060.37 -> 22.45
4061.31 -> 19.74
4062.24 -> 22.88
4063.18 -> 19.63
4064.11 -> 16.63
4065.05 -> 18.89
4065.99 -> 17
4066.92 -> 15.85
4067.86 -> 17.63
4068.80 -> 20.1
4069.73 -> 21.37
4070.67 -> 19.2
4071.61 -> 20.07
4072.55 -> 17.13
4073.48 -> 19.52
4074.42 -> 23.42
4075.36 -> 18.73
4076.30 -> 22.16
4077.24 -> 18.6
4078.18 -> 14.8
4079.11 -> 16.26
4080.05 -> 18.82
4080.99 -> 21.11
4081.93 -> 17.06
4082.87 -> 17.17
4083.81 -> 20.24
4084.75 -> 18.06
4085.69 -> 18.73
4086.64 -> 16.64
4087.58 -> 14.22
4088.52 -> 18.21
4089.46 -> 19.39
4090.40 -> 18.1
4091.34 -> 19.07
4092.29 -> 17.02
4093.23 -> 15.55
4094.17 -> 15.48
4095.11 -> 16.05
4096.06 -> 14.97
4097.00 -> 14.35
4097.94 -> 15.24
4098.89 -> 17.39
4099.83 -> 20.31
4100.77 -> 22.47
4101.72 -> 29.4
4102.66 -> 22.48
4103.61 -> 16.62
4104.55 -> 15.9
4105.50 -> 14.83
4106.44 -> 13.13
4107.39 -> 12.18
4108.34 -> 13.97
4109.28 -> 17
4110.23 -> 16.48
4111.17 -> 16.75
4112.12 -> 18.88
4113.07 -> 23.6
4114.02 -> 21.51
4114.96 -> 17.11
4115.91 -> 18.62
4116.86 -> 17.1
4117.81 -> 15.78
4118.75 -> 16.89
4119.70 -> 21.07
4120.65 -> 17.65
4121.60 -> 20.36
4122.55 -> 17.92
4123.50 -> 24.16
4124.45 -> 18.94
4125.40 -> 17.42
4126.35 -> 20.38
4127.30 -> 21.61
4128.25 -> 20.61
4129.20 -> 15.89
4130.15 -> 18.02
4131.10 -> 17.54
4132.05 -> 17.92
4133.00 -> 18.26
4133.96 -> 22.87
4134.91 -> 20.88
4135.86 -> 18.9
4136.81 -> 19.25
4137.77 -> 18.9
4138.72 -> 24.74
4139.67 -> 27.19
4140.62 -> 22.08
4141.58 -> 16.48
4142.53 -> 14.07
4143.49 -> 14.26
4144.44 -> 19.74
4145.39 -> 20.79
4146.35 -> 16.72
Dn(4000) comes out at 1.24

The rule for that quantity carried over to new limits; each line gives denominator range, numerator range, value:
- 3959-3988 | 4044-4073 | 1.29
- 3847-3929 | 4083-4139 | 1.22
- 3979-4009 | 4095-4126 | 1.05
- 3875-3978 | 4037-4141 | 1.27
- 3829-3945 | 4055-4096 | 1.27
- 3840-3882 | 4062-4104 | 1.25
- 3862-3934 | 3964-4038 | 1.13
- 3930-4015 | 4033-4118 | 1.15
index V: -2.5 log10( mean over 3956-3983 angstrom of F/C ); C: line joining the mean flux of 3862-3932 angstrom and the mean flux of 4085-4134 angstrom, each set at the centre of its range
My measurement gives 0.17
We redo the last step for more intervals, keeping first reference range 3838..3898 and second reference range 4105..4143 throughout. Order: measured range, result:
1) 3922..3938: 0.108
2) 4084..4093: 0.035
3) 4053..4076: -0.072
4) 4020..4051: -0.132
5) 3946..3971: 0.070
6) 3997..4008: -0.081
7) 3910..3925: -0.111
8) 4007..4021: -0.164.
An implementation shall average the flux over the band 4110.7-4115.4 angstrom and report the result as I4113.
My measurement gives 19.6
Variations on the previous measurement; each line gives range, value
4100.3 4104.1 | 22.7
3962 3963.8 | 16.3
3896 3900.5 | 14.6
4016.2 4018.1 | 18.5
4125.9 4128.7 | 20.9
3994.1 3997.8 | 17.9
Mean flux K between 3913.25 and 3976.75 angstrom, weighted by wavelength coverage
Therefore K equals 16.1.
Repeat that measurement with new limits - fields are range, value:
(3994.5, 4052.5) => 19.7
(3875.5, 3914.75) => 16.4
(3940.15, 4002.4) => 16.6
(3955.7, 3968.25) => 14.9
